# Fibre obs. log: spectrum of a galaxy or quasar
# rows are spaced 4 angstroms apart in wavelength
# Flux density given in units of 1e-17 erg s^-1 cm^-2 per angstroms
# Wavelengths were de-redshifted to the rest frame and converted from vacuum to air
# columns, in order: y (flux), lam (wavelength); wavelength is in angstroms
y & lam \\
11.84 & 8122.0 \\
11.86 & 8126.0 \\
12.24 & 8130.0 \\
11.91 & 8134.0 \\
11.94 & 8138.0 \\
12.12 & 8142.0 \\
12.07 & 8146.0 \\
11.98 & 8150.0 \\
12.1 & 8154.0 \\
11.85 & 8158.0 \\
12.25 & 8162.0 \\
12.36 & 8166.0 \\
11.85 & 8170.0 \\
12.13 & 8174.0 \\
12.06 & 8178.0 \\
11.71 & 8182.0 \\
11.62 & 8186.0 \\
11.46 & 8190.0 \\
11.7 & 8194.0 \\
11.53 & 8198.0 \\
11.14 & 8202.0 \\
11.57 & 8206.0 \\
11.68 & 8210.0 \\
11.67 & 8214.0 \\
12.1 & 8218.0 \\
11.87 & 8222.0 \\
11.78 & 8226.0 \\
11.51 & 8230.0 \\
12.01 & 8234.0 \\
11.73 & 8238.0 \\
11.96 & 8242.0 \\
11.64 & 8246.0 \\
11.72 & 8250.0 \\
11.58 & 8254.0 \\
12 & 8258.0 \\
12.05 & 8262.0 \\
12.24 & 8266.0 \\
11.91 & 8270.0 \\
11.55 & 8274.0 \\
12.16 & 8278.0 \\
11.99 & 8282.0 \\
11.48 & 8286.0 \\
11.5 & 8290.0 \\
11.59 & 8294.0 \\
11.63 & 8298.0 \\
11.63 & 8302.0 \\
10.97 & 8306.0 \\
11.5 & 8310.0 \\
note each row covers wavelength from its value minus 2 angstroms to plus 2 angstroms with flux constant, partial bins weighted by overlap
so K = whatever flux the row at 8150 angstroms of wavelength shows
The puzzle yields 11.98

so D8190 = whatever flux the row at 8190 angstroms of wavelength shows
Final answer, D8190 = 11.46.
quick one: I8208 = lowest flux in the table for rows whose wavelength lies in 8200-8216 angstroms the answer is 11.14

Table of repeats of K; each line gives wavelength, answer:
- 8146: 12.07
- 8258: 12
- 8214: 11.67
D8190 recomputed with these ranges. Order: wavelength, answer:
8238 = 11.73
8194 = 11.7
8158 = 11.85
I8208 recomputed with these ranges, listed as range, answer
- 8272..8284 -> 11.55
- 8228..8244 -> 11.51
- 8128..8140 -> 11.91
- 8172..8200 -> 11.46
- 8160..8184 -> 11.71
